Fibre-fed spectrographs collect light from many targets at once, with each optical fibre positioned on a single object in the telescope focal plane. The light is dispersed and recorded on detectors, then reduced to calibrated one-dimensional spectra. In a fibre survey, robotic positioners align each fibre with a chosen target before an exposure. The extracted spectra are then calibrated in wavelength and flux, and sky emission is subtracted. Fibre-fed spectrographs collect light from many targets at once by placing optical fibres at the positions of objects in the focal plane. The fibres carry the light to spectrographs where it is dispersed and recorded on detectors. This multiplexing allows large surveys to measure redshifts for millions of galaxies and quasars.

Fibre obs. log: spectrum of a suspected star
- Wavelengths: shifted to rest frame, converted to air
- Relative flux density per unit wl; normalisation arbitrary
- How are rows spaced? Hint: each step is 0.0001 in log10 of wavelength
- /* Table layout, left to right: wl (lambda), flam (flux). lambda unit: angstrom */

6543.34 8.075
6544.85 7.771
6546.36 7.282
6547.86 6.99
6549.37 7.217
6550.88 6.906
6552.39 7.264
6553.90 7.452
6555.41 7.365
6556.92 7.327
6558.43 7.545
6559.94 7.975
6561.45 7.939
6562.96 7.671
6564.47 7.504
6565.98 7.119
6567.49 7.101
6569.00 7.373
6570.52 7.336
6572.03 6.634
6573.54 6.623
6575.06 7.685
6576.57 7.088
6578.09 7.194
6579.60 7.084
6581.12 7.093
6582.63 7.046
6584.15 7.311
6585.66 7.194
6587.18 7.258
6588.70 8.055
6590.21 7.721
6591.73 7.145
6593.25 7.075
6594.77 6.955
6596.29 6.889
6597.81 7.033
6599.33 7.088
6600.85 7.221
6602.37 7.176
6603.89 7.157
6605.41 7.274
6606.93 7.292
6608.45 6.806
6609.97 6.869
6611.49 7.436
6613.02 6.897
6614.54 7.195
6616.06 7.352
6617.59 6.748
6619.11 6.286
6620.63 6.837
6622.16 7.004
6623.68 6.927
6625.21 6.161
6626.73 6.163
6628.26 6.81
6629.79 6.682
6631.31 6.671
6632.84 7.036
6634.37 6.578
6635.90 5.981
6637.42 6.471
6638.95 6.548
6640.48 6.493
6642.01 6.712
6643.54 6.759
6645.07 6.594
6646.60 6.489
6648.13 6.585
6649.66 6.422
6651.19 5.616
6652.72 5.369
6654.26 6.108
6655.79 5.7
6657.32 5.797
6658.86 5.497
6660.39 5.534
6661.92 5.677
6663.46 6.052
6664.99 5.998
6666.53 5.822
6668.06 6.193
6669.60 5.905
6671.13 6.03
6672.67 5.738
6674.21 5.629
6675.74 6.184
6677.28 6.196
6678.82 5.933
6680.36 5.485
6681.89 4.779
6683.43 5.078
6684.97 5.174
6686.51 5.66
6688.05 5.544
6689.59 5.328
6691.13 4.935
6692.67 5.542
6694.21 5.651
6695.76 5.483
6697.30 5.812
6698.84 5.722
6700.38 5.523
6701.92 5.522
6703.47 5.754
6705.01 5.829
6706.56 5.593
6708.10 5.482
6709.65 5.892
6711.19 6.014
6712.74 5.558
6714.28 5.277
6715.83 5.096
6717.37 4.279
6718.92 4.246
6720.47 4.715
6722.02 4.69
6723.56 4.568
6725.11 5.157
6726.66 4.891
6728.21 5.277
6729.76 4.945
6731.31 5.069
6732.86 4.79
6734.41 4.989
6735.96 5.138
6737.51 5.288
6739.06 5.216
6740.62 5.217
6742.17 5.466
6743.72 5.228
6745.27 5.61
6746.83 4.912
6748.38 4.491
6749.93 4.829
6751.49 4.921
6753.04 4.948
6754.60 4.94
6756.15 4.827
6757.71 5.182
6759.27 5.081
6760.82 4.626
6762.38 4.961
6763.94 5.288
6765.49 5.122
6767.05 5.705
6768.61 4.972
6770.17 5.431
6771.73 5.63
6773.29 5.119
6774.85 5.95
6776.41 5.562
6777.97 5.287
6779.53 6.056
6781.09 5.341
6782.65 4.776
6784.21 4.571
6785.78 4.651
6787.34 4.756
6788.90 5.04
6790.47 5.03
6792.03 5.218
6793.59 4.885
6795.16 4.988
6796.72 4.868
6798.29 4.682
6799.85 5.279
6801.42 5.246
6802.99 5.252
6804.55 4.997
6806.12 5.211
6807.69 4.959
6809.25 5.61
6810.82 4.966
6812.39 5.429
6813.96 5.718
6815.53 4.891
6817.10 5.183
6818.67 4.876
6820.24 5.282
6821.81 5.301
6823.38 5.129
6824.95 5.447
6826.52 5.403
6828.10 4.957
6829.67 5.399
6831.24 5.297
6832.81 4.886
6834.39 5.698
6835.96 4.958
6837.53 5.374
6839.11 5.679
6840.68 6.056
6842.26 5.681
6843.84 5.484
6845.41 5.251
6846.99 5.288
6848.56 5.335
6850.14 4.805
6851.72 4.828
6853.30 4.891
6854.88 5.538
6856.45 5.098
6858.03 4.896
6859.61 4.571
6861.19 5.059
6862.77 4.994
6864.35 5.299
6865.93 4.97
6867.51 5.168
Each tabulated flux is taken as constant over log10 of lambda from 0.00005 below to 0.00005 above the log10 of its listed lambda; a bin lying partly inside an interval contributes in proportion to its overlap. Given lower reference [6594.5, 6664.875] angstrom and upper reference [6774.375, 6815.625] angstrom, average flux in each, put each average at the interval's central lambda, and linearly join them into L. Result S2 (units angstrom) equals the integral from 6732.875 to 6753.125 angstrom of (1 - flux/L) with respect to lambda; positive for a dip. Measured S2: 1.9 angstrom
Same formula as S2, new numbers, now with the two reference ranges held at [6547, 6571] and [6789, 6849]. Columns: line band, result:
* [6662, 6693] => 3.6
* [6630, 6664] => 2.2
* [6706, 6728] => 3.5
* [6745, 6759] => 2.0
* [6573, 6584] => 0.1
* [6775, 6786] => 0.6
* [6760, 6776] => 1.0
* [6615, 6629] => 0.3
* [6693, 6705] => 1.1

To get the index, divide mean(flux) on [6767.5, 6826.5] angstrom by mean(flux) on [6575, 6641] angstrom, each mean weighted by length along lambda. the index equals 0.7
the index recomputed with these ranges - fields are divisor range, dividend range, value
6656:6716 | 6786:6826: 0.91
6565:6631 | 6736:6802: 0.73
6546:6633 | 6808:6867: 0.73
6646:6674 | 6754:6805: 0.87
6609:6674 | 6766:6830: 0.82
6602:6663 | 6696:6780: 0.80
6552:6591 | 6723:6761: 0.69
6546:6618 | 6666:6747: 0.74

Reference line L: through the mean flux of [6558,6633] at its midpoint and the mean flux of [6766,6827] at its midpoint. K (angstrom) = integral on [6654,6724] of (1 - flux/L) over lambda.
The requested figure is 7.86 angstrom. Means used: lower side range 7.11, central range 5.53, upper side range 5.2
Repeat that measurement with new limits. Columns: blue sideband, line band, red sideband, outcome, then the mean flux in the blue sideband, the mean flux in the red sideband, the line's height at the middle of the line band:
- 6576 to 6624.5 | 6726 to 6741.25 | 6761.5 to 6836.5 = 1.9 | 7.11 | 5.19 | 5.82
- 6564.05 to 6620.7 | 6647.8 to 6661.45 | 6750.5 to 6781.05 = 1.3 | 7.14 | 5.24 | 6.46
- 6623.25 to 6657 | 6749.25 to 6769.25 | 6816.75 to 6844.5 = 2.4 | 6.39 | 5.34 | 5.73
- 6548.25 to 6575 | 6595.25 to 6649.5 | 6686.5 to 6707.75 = -2.3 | 7.32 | 5.56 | 6.53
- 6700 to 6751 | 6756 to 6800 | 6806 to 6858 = 0.7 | 5.16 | 5.27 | 5.21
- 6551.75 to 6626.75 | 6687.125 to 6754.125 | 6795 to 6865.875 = 9.7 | 7.17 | 5.2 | 6.1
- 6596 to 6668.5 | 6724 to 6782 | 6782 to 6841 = 4.4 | 6.54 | 5.15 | 5.6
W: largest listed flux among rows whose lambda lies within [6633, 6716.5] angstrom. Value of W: 6.759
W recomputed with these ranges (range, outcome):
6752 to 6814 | 6.056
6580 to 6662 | 8.055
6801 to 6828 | 5.718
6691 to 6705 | 5.812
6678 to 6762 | 6.014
